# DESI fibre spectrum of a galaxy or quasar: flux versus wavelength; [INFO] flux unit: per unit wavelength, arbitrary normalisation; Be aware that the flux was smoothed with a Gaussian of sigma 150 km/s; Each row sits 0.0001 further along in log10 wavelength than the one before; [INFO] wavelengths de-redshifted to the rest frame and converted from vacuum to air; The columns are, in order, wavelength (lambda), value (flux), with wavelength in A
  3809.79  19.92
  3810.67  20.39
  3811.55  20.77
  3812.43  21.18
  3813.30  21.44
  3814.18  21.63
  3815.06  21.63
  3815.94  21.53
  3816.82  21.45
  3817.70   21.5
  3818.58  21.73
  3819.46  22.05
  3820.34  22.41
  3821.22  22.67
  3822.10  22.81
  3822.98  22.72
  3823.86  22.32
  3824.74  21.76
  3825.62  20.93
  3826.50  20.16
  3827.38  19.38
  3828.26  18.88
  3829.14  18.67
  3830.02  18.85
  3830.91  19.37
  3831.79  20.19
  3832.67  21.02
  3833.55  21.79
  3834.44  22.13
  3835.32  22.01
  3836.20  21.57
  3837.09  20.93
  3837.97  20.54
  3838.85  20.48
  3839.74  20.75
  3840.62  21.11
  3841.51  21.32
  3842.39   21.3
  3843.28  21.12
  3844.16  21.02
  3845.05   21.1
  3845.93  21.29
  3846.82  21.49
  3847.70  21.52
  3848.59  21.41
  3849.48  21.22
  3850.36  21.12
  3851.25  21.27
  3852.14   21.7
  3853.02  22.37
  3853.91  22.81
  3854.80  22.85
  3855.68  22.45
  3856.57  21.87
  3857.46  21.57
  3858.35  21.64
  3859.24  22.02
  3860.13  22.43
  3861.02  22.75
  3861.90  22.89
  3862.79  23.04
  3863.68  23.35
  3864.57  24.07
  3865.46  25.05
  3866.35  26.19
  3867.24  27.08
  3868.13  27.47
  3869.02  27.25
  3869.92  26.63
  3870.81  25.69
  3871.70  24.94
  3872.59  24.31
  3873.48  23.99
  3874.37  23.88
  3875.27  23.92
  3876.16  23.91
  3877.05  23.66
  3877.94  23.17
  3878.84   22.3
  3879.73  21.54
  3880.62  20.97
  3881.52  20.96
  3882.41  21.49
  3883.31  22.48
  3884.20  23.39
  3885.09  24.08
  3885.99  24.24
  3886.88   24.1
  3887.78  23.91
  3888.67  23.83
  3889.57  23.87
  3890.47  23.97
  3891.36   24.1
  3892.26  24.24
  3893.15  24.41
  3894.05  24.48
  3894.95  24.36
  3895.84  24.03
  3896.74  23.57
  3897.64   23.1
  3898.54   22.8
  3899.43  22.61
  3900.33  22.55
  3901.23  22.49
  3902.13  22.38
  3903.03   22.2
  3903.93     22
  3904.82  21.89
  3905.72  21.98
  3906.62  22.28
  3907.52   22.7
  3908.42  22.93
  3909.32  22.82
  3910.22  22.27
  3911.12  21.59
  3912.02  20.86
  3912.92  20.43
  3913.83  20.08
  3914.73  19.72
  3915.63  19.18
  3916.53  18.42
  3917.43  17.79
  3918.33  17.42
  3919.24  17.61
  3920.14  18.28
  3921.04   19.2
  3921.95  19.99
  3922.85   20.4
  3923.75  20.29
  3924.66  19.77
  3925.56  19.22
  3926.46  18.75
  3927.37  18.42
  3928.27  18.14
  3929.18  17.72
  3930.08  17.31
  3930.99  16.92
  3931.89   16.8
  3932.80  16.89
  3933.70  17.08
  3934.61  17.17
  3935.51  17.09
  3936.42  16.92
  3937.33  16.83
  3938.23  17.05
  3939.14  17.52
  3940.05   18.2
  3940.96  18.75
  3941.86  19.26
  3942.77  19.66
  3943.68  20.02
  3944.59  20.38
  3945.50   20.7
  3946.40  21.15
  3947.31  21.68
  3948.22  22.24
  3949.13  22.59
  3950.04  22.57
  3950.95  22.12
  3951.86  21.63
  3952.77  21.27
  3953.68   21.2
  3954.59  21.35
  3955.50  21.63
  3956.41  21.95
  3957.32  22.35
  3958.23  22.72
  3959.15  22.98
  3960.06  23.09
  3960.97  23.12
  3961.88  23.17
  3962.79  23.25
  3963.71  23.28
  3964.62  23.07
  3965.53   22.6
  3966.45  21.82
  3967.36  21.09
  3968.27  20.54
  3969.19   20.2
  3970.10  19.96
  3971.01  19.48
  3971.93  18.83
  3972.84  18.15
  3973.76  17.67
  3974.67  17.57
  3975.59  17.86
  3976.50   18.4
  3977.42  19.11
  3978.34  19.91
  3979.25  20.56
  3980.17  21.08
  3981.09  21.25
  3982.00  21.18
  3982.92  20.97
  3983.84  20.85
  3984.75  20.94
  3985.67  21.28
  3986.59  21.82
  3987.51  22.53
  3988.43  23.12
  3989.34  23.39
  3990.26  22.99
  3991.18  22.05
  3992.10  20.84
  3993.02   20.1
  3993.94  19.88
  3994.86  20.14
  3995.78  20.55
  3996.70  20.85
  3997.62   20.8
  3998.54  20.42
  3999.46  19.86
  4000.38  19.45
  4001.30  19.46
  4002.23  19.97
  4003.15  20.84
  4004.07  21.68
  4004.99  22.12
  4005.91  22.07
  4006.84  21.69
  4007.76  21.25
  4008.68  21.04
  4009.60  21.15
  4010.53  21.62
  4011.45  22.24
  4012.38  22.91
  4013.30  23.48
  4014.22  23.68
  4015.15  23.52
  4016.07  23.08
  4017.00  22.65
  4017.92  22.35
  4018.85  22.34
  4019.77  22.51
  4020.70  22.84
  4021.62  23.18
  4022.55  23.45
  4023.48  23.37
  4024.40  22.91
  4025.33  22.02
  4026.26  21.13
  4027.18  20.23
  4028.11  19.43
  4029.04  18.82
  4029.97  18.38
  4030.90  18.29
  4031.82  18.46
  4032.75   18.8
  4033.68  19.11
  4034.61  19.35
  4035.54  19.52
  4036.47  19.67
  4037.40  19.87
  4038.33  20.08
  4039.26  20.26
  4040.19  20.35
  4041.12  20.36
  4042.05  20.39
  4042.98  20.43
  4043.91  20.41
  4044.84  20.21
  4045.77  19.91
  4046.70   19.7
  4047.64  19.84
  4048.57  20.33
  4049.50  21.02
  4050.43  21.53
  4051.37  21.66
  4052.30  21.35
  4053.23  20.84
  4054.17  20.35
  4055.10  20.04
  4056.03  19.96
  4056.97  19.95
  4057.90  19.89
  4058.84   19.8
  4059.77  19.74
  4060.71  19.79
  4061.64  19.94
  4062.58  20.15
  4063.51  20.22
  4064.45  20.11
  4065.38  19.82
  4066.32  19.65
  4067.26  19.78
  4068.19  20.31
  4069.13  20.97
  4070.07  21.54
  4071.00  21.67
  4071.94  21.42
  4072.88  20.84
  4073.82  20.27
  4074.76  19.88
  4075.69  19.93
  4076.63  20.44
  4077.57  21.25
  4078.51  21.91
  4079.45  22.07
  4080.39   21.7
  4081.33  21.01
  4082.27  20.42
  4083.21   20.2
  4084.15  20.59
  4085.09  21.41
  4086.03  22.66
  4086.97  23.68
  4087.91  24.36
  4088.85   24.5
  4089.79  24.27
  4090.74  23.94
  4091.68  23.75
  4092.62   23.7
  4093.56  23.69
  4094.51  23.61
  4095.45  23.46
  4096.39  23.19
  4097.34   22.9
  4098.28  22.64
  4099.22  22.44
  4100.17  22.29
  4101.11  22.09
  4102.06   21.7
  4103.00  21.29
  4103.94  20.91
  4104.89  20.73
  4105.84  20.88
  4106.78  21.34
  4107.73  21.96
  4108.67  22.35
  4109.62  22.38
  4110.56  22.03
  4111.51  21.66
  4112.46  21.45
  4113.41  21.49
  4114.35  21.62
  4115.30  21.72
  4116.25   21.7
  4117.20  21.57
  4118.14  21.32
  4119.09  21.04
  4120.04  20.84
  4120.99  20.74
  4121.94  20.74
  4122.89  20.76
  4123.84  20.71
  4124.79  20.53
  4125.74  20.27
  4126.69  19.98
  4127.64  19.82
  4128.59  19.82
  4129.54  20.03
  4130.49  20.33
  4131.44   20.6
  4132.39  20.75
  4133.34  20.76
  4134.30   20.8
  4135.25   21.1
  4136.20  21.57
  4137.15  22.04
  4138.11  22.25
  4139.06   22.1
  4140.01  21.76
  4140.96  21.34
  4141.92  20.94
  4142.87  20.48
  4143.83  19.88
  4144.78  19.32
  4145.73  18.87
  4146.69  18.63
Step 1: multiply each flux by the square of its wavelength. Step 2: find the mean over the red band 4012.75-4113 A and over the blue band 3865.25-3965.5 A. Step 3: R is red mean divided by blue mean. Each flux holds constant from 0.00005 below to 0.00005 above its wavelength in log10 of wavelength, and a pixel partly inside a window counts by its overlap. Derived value 1.06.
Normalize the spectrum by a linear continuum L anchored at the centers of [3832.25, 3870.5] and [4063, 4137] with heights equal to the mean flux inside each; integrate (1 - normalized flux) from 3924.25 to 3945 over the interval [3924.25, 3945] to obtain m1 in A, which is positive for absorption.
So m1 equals 3.8 A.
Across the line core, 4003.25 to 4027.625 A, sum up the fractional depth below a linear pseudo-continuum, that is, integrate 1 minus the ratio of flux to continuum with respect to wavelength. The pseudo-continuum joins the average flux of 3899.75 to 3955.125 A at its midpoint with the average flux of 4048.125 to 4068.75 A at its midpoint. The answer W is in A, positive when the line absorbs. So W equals -2.6 A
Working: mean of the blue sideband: 19.9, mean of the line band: 22.3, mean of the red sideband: 20.3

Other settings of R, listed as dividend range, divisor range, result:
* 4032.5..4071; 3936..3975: 1.02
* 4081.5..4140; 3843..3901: 1.05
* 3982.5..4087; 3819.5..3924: 1.02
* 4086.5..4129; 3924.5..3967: 1.18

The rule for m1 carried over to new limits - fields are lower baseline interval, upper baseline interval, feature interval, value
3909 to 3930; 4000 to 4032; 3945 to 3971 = -2.11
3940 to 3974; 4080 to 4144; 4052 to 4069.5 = 1.14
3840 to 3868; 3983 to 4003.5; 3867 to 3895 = -2.36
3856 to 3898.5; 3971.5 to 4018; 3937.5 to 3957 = 1.34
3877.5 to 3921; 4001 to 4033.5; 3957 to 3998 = 1.23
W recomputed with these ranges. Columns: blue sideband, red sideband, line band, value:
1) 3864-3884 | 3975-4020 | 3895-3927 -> 3.1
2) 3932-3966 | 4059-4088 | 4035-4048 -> 0.4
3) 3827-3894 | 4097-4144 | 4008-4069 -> 2.6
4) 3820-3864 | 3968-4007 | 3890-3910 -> -1.9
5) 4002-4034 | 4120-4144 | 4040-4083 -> 1.5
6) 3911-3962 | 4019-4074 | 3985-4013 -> -1.6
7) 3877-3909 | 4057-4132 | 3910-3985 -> 8.6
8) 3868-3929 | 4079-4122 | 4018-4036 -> 1.1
